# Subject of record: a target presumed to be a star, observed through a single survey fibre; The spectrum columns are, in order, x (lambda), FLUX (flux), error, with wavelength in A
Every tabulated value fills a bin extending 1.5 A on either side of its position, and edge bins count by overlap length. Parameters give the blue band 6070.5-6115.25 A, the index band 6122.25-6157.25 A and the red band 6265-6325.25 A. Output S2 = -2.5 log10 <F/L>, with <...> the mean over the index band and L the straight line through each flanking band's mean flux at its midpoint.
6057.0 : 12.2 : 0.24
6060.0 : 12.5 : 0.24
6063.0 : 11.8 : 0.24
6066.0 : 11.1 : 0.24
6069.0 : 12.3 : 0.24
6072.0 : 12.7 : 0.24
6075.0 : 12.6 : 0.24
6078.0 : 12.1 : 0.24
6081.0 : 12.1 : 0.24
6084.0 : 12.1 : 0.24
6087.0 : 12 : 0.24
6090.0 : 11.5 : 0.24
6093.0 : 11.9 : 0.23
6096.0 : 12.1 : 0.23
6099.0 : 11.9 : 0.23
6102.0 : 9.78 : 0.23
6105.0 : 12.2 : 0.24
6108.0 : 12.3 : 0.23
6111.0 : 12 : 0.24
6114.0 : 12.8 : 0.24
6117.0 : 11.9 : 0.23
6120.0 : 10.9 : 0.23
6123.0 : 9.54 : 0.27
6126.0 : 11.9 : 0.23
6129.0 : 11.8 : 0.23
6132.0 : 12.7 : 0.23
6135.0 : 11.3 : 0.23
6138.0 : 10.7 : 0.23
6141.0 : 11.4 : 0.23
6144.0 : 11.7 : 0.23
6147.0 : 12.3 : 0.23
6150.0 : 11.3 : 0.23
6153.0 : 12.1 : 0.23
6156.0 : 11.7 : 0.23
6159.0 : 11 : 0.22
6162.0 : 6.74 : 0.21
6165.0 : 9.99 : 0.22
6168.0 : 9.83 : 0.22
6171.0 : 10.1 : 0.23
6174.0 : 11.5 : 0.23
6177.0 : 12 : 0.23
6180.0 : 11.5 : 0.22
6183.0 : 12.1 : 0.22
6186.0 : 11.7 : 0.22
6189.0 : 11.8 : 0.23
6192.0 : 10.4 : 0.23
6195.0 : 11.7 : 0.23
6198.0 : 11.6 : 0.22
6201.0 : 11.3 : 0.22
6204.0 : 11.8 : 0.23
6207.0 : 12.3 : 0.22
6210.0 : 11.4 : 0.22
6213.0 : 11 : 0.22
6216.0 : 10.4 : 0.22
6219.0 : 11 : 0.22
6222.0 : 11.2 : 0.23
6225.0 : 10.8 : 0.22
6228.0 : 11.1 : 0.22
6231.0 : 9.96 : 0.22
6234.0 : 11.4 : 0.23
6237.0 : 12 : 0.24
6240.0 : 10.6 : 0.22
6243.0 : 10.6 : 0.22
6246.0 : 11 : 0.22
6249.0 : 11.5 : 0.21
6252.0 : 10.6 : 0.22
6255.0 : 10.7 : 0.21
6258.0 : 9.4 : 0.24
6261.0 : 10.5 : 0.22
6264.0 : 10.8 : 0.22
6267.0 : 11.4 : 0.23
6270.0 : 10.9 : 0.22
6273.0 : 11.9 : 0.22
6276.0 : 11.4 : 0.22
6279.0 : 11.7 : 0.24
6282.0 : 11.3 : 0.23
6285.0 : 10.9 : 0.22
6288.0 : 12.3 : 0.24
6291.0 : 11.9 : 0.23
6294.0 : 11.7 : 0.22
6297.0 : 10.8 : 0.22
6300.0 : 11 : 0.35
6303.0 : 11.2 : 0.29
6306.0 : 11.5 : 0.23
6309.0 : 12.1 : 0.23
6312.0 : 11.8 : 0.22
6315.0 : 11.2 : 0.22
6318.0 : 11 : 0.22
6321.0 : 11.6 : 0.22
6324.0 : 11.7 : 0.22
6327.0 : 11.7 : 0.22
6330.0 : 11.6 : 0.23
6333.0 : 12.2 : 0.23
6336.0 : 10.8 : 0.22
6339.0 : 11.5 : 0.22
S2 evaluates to 0.03 mag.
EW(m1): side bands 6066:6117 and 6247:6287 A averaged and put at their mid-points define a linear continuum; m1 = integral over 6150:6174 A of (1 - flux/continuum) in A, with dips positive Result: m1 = 2.6 A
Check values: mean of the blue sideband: 12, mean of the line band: 10.4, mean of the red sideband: 11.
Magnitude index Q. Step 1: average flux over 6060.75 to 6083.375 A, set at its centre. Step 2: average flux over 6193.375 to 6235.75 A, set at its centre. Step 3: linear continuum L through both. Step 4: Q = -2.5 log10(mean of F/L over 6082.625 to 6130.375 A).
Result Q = 0.02 mag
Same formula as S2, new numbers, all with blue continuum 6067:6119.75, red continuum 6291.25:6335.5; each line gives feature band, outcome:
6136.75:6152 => 0.03 mag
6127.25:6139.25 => 0.02 mag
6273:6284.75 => 0.01 mag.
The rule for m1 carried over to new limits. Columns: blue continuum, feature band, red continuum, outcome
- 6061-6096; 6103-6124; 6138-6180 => -0.2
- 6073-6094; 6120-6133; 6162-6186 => 0.1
